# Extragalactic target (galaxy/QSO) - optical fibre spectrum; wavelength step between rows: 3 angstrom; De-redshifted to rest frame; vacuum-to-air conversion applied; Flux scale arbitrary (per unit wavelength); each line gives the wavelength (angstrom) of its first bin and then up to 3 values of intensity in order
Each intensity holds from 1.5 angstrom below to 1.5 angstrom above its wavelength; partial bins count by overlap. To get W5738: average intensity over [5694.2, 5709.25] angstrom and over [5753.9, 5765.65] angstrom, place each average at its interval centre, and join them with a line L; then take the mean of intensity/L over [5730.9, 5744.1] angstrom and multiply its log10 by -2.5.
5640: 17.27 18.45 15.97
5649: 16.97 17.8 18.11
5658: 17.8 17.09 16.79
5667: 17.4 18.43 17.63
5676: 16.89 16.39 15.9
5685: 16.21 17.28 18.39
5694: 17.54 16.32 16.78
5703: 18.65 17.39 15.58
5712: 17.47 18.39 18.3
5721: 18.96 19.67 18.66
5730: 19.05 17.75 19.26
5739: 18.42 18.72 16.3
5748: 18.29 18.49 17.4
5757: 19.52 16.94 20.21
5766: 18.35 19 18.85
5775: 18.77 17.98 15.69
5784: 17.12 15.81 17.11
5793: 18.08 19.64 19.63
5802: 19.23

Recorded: -0.02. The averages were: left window 17.1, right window 18.6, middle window 18.5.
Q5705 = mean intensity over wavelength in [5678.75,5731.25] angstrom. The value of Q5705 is 17.6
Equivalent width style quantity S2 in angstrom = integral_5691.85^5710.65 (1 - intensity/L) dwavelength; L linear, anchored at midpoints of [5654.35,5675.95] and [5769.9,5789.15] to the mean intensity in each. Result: 0.4 angstrom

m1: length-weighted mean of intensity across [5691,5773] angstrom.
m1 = 18.2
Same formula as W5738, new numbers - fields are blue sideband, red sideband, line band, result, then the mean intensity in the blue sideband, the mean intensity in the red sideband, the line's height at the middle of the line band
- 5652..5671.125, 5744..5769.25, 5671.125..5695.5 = 0.04 mag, 17.6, 18.3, 17.8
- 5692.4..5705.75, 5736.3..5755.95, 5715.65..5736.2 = -0.06 mag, 17.3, 18.1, 17.7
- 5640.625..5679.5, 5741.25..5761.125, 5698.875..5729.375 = -0.02 mag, 17.4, 17.9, 17.7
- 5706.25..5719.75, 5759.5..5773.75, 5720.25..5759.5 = -0.02 mag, 17.5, 18.8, 18.1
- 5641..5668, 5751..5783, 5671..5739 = 0.01 mag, 17.4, 18.3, 17.8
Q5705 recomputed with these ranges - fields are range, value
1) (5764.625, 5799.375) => 17.9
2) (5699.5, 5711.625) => 17.2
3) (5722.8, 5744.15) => 18.7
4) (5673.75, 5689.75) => 16.6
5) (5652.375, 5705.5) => 17.3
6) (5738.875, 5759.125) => 18.1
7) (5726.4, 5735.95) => 18.6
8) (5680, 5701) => 16.9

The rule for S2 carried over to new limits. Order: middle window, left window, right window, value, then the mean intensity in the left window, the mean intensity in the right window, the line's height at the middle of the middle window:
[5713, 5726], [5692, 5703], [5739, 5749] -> -0.9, 17.2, 17.8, 17.5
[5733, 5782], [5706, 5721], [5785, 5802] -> -1.1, 17.6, 18.1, 17.9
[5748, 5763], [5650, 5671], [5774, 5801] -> -0.5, 17.6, 17.8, 17.7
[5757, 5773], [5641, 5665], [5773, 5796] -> -1.2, 17.4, 17.4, 17.4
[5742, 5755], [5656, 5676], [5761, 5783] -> 0.3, 17.5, 18.3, 18.2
